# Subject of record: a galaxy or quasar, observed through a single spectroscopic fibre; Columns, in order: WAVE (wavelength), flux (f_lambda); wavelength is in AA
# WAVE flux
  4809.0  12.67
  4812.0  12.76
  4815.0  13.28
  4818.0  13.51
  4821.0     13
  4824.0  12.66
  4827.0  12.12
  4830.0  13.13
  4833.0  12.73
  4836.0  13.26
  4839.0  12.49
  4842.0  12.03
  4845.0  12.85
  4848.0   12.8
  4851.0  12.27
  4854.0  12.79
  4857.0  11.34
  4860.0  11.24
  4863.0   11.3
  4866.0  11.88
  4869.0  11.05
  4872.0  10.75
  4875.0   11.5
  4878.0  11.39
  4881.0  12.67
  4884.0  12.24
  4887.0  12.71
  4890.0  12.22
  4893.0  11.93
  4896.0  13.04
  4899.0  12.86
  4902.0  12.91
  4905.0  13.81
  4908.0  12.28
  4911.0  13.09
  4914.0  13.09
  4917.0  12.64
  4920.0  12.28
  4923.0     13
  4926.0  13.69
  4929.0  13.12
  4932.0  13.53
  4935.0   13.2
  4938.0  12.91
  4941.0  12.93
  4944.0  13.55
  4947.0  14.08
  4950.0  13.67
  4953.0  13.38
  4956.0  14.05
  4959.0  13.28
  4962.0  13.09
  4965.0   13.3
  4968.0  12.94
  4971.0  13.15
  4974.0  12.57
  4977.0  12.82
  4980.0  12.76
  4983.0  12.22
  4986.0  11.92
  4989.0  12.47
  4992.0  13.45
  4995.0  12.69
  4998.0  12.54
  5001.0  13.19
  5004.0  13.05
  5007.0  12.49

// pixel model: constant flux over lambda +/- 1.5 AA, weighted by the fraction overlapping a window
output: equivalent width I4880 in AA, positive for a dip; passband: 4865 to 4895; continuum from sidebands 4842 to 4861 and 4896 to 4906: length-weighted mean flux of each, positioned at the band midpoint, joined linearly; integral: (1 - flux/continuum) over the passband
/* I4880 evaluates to 2.1 AA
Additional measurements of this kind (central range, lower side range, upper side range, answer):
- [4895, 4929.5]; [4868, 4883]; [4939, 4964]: -1.4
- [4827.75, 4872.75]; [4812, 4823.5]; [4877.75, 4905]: 2.6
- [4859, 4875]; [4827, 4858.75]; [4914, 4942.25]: 1.8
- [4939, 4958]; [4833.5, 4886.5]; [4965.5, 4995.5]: -1.6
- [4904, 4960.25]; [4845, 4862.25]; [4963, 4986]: -3.1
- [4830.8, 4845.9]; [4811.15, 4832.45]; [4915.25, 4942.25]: 0.3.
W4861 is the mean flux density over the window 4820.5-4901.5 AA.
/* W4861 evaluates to 12.2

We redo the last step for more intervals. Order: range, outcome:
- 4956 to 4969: 13.3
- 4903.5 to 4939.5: 13.1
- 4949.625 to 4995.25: 13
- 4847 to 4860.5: 12.1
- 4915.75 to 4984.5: 13.1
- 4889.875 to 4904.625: 12.7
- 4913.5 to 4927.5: 12.9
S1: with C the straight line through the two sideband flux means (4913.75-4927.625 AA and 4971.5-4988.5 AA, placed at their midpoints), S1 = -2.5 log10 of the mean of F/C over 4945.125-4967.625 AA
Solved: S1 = -0.07 mag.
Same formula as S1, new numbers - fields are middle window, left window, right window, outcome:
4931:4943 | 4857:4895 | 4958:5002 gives -0.066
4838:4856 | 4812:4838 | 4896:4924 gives 0.036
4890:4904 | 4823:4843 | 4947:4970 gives 0.031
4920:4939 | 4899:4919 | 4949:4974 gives -0.007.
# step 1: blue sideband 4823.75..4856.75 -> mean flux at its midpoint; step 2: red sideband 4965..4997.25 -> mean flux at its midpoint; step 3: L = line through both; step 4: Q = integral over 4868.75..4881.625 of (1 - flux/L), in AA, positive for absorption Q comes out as 1.22 AA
